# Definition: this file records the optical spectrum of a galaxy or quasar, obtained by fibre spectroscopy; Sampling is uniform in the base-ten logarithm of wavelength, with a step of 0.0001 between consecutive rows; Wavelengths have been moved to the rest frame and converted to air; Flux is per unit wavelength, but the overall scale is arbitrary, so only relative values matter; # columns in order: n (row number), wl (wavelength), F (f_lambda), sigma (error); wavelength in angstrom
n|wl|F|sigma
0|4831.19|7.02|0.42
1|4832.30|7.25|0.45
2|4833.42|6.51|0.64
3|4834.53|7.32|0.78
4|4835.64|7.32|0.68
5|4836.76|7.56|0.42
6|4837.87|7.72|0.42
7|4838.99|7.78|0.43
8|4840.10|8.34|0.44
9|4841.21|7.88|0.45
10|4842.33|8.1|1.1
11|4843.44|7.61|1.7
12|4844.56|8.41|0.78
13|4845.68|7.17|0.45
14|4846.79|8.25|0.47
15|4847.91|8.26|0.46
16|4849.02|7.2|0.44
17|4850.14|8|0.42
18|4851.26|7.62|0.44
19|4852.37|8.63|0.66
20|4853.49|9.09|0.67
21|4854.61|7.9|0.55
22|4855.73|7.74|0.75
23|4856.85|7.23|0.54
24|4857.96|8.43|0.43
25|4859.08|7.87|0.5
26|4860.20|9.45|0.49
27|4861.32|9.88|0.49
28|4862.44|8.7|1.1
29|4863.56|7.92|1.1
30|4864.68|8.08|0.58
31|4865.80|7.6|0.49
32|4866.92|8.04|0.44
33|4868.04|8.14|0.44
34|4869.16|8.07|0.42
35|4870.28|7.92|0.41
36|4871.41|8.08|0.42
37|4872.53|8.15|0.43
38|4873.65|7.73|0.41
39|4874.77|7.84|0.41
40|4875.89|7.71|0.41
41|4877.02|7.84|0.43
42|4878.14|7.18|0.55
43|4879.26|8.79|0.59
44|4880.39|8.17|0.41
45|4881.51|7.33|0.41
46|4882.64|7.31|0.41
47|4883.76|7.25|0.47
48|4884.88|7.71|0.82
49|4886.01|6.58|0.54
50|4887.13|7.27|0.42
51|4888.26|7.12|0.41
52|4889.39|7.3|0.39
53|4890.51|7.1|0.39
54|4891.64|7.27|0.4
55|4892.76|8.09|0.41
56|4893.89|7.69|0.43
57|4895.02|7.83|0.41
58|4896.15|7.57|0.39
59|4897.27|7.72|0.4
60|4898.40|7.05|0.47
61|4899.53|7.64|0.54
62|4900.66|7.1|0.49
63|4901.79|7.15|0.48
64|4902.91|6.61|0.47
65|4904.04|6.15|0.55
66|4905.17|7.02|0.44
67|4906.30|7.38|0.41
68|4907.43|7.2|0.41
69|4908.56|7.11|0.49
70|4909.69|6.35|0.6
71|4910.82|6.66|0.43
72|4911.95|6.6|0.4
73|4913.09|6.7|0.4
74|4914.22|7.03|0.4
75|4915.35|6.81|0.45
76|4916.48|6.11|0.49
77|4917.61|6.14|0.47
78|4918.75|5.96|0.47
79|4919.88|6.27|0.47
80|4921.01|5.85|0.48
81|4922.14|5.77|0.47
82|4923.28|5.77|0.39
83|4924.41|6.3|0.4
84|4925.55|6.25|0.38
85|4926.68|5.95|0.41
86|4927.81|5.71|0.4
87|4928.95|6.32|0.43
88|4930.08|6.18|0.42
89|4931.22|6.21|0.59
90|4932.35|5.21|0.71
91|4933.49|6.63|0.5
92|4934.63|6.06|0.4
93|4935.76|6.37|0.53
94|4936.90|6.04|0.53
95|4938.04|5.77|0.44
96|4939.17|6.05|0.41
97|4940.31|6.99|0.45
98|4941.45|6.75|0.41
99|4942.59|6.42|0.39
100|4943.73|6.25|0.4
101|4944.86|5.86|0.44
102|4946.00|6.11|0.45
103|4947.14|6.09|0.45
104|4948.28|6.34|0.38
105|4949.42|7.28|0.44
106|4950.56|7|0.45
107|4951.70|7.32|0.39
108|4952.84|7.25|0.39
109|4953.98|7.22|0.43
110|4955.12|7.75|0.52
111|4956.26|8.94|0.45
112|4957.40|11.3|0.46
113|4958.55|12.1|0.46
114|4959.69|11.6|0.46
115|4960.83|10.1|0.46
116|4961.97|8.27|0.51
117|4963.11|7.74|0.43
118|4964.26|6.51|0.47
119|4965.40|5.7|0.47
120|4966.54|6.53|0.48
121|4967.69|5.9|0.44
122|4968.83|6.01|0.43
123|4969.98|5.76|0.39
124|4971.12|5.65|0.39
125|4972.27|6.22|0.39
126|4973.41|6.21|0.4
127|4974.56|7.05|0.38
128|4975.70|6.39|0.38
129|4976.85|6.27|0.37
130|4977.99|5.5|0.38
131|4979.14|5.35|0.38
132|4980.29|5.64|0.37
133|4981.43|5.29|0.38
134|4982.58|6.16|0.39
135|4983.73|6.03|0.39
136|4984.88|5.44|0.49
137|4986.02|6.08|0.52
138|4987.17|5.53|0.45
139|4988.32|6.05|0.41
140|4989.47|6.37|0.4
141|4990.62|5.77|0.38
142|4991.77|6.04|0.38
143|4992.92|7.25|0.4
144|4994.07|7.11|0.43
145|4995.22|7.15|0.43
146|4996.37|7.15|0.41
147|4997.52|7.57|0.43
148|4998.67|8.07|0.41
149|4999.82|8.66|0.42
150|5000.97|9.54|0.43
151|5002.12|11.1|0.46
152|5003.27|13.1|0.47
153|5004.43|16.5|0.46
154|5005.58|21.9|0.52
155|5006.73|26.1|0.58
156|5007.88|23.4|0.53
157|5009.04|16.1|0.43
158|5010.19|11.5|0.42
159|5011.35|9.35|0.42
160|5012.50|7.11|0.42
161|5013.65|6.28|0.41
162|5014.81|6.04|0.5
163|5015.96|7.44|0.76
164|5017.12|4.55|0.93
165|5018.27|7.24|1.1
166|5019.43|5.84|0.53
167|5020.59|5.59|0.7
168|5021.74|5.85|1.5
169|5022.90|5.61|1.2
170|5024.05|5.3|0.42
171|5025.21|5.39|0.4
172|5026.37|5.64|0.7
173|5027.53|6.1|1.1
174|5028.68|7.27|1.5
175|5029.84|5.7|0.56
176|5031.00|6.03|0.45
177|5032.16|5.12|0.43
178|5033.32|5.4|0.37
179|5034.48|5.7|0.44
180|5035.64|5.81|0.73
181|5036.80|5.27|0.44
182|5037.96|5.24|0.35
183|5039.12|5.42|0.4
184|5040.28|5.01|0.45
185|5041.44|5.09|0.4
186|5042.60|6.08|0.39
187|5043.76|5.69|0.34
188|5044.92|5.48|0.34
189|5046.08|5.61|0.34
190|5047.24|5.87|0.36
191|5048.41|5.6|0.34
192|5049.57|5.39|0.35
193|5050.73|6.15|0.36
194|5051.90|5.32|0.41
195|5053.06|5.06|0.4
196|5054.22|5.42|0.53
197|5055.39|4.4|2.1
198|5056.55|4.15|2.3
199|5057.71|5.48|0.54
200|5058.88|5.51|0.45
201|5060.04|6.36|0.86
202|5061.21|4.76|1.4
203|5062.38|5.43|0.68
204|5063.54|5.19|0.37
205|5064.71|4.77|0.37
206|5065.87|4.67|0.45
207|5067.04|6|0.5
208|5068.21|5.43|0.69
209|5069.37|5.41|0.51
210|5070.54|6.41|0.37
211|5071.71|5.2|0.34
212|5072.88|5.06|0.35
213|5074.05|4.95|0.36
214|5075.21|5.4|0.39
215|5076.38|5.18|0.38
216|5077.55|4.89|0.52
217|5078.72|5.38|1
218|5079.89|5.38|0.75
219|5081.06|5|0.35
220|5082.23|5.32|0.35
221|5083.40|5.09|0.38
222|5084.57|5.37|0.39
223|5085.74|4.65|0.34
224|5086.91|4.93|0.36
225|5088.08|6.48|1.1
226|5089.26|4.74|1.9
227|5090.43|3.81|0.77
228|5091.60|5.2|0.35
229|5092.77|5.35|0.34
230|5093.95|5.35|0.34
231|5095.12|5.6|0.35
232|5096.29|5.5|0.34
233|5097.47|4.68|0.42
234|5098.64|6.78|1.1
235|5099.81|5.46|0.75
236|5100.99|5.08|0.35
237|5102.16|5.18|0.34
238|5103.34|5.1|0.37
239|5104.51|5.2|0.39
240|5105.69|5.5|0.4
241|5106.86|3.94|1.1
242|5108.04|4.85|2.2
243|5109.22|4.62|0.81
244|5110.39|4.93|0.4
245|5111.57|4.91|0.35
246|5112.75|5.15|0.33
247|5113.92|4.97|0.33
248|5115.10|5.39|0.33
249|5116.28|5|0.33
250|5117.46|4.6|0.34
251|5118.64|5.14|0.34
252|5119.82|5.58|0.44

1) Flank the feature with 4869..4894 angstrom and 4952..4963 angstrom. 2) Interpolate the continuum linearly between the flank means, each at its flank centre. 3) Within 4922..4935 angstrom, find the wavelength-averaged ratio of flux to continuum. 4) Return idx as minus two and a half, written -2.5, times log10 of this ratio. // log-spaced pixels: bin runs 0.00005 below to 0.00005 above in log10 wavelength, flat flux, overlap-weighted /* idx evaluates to 0.390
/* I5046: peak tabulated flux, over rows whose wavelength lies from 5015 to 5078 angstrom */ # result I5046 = 7.44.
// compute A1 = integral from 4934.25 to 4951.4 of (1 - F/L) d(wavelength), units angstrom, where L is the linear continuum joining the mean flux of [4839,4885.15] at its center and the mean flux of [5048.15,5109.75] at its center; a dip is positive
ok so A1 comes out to 1.5 angstrom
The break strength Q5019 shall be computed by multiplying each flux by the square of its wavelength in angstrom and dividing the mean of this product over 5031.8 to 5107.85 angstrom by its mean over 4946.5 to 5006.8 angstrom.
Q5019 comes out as 0.69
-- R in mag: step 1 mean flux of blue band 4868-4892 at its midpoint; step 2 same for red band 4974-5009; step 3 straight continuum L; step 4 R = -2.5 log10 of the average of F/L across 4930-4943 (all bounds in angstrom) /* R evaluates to 0.32 mag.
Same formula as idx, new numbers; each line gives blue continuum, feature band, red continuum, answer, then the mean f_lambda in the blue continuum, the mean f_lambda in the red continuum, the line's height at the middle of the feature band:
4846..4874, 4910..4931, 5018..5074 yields 0.17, 8.16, 5.52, 7.3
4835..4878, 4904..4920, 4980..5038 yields 0.21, 8.02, 8.1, 8.05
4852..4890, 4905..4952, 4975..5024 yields 0.28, 7.94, 8.56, 8.22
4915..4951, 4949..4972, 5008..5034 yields -0.20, 6.21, 7.12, 6.49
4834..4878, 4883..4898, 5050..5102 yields 0.02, 8.01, 5.27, 7.58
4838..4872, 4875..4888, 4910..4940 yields -0.02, 8.11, 6.19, 7.38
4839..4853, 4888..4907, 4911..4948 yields -0.06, 7.96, 6.21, 6.88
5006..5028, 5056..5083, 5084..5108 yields 0.22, 9.07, 5.19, 6.49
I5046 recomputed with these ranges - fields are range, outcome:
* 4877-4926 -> 8.79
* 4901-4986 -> 12.1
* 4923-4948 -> 6.99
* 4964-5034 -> 26.1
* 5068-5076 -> 6.41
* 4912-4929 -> 7.03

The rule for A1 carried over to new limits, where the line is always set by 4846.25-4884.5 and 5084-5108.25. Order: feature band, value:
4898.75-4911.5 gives 1.03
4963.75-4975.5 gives 1.02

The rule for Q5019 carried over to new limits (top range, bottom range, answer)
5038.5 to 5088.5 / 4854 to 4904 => 0.74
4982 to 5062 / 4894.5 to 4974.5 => 1.11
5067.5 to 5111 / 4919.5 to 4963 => 0.79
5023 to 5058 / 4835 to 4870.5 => 0.74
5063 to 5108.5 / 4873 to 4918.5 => 0.78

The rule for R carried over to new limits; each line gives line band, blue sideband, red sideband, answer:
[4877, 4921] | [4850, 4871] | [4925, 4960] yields 0.080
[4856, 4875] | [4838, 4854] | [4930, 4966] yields -0.043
